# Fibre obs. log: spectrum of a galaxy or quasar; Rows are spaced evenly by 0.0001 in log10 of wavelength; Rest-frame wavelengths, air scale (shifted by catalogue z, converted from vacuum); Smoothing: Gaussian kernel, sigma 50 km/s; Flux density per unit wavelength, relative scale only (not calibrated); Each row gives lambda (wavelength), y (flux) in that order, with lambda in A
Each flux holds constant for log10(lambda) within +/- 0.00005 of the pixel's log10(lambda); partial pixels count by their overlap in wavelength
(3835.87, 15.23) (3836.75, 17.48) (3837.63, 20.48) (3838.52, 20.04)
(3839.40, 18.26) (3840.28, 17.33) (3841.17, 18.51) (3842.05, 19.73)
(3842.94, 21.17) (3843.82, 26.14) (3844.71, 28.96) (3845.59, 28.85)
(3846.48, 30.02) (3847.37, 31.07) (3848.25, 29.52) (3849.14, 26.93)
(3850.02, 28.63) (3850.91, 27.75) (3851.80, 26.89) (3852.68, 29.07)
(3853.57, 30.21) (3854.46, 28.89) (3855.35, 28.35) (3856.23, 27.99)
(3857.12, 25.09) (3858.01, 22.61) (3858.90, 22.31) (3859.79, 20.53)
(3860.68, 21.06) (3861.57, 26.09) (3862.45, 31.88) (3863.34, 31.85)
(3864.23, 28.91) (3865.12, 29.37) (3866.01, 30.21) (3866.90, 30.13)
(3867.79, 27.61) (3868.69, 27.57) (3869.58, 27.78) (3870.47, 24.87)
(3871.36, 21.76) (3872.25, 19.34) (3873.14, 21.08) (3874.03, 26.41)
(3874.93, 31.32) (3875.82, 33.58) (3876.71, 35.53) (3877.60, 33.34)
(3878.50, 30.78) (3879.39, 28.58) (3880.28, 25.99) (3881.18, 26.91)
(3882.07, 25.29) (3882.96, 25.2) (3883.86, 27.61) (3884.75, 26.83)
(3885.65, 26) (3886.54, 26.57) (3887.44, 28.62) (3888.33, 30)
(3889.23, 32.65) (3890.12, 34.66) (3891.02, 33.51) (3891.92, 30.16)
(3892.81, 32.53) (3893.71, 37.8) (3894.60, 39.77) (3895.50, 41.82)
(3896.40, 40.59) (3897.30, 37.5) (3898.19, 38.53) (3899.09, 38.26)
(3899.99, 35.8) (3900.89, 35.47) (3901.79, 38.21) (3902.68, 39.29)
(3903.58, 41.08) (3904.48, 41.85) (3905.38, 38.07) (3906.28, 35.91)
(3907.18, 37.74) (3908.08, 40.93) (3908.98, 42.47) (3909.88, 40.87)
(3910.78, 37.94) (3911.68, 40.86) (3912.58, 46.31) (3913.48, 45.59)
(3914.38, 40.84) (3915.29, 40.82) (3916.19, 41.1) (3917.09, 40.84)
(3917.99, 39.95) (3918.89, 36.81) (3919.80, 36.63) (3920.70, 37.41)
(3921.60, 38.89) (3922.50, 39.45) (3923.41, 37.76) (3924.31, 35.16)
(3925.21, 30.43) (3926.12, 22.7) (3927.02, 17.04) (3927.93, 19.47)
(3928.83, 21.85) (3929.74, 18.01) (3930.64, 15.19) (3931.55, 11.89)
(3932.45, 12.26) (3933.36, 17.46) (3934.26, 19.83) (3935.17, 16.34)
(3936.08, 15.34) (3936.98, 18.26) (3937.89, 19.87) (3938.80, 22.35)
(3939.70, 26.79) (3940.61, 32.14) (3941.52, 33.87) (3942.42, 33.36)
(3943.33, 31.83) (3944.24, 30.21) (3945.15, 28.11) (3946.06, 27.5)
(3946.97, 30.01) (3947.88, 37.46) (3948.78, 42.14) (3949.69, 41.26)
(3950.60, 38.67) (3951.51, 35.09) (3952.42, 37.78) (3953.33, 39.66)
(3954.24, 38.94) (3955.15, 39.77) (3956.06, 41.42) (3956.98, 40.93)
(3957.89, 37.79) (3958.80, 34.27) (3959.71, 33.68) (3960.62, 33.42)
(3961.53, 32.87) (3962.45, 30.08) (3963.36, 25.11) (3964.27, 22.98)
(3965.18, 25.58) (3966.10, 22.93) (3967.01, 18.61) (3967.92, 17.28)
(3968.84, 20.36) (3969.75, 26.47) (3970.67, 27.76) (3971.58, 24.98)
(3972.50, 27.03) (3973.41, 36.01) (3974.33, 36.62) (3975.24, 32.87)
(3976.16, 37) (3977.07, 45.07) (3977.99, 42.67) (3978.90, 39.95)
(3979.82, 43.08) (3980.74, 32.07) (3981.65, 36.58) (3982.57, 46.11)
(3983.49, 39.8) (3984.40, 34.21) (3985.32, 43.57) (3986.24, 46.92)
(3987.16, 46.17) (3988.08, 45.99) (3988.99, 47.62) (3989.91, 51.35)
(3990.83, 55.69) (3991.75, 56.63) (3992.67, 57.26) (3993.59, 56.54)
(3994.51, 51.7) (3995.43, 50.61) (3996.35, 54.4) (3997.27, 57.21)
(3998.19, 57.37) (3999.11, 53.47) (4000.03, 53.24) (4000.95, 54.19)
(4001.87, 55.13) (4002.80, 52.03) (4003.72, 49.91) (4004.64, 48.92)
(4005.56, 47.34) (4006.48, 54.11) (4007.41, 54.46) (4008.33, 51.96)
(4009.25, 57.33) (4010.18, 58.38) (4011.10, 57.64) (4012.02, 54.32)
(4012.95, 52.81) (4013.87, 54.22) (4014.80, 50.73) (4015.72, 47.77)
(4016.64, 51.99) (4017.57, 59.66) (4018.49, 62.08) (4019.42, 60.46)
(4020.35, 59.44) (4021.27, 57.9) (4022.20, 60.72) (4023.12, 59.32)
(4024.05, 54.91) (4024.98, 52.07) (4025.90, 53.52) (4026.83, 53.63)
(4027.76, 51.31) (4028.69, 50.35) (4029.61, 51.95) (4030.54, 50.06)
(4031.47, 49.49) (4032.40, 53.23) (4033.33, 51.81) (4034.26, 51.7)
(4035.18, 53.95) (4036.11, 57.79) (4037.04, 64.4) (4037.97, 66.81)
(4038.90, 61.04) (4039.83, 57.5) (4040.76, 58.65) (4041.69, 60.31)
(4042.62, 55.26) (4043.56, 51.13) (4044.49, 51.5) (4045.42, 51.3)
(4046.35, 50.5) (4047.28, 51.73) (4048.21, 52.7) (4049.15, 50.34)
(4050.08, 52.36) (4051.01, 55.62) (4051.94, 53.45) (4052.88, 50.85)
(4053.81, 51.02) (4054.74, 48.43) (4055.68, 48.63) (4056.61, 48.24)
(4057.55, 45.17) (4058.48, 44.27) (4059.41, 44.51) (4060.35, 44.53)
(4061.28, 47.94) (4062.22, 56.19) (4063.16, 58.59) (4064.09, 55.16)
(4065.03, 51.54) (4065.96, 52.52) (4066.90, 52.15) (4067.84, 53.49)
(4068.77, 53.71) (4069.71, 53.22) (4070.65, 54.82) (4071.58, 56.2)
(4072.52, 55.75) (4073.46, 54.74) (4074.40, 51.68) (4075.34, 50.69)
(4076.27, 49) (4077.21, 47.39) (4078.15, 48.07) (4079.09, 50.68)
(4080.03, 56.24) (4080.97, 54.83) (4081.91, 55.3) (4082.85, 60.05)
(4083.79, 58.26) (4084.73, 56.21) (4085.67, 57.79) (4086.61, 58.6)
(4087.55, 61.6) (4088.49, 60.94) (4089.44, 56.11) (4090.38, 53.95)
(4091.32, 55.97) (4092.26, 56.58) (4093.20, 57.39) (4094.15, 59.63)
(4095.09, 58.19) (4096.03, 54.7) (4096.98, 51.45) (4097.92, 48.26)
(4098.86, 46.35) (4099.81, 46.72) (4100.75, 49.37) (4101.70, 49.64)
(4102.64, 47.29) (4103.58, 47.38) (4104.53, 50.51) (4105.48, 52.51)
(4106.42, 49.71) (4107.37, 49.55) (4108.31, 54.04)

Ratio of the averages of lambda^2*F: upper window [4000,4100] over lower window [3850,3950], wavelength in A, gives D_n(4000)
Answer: 1.9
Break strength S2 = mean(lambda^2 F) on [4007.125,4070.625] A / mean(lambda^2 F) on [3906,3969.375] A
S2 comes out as 1.80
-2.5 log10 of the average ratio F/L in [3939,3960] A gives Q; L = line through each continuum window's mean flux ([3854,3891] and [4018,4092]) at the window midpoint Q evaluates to 0.11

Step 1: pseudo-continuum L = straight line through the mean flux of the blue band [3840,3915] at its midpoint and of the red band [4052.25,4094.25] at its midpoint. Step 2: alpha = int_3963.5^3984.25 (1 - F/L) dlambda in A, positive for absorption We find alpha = 5.1 A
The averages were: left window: 31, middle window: 31.9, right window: 53.2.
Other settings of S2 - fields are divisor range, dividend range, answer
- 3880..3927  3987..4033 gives 1.59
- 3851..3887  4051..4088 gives 2.13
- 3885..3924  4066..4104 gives 1.57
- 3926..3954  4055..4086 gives 2.11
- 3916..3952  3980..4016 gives 1.82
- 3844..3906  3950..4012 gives 1.46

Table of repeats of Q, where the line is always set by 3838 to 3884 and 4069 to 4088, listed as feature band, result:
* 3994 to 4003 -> -0.22 mag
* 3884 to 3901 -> -0.11 mag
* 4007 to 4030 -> -0.18 mag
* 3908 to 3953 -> 0.13 mag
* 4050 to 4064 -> 0.04 mag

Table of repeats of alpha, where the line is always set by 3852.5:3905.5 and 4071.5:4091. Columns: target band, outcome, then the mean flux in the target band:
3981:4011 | -4.09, 50.8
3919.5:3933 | 3.72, 26.1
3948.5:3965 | 1.73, 35.6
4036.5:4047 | -1.45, 57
